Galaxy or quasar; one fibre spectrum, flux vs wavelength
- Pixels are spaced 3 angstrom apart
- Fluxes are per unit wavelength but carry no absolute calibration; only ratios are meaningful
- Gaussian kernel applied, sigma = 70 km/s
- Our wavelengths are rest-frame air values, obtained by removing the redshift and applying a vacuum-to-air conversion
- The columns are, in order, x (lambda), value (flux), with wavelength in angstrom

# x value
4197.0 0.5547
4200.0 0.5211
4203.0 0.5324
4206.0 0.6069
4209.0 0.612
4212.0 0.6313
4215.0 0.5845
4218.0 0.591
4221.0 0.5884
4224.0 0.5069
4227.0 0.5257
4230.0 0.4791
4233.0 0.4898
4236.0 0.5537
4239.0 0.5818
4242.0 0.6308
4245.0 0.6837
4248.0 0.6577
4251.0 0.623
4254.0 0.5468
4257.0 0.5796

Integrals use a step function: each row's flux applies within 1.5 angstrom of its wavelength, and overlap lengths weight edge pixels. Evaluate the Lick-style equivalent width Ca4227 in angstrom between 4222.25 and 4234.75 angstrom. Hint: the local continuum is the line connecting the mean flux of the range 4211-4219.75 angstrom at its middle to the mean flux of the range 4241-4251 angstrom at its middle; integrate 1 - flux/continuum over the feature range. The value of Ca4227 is 2.4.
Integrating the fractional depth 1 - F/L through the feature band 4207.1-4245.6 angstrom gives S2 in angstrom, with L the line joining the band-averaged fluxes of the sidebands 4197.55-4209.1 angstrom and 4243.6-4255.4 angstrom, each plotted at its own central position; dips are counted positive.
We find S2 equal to 1.5 angstrom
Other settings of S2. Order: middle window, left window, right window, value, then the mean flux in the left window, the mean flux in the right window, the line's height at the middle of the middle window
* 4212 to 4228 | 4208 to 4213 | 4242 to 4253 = 1.5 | 0.622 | 0.647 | 0.628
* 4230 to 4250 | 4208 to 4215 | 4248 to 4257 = 0.3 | 0.614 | 0.596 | 0.602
